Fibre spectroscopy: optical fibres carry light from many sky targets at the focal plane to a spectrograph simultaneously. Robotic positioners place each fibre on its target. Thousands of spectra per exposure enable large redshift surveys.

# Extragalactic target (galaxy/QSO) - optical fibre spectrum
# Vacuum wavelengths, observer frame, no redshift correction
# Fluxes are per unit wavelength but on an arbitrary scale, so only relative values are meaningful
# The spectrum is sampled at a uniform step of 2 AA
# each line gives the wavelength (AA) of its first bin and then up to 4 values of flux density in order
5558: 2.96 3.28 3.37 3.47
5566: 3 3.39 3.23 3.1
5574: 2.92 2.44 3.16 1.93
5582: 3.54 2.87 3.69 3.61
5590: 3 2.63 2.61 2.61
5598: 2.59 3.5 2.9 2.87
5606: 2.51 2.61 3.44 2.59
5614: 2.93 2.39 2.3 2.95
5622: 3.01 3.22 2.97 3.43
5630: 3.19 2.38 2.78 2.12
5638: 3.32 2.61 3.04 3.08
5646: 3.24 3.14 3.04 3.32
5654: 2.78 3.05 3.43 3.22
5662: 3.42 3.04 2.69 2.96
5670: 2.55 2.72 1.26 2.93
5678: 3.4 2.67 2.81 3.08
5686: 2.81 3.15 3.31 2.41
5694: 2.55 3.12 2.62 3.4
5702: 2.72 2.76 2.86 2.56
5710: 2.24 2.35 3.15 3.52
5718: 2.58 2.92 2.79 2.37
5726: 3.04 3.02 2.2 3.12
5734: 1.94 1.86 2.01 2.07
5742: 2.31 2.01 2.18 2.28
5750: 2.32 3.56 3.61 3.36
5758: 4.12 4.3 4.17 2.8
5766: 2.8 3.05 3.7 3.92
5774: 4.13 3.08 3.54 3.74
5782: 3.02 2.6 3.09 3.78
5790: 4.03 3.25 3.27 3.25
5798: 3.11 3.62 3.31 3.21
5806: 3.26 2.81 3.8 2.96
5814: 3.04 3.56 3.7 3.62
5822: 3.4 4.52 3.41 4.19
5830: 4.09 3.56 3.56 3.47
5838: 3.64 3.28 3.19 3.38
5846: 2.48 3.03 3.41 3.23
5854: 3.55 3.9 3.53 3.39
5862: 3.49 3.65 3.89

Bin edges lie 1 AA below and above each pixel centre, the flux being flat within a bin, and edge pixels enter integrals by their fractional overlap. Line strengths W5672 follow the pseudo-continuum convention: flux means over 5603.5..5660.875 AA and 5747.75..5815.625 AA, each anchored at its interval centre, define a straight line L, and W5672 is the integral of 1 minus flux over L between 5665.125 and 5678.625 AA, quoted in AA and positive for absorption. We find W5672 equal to 1.9 AA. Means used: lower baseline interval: 2.93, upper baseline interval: 3.36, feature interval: 2.62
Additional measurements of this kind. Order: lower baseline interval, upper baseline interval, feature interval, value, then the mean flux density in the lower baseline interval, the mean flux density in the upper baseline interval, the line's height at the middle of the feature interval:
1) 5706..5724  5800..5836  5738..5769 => 0.9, 2.75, 3.53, 3.04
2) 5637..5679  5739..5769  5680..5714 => 2.0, 2.96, 3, 2.98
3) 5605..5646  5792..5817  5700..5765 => 6.5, 2.85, 3.27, 3.1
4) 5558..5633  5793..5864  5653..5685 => 2.4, 2.96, 3.44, 3.11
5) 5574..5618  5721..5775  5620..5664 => -2.3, 2.87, 2.93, 2.88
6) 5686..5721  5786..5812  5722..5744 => 4.4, 2.84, 3.36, 3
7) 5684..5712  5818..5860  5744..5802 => -2.5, 2.8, 3.52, 3.19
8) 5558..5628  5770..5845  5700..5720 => 2.8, 2.97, 3.47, 3.24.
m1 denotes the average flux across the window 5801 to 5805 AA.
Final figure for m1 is 3.26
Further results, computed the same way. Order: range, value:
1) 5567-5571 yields 3.31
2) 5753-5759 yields 3.7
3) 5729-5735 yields 2.42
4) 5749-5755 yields 3.16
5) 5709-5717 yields 2.81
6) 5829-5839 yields 3.66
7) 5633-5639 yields 2.74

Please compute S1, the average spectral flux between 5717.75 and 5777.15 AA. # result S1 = 2.93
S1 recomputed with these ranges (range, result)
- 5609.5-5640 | 2.85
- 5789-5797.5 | 3.43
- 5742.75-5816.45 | 3.28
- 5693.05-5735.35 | 2.75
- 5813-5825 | 3.64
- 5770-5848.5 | 3.44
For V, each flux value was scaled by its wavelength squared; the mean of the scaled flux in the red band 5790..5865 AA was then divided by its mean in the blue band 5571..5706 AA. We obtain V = 1.3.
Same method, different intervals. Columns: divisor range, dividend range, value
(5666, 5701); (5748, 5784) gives 1.26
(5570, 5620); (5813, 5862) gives 1.33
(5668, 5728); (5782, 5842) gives 1.29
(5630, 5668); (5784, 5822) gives 1.18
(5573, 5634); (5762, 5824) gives 1.25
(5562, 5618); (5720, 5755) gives 0.90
